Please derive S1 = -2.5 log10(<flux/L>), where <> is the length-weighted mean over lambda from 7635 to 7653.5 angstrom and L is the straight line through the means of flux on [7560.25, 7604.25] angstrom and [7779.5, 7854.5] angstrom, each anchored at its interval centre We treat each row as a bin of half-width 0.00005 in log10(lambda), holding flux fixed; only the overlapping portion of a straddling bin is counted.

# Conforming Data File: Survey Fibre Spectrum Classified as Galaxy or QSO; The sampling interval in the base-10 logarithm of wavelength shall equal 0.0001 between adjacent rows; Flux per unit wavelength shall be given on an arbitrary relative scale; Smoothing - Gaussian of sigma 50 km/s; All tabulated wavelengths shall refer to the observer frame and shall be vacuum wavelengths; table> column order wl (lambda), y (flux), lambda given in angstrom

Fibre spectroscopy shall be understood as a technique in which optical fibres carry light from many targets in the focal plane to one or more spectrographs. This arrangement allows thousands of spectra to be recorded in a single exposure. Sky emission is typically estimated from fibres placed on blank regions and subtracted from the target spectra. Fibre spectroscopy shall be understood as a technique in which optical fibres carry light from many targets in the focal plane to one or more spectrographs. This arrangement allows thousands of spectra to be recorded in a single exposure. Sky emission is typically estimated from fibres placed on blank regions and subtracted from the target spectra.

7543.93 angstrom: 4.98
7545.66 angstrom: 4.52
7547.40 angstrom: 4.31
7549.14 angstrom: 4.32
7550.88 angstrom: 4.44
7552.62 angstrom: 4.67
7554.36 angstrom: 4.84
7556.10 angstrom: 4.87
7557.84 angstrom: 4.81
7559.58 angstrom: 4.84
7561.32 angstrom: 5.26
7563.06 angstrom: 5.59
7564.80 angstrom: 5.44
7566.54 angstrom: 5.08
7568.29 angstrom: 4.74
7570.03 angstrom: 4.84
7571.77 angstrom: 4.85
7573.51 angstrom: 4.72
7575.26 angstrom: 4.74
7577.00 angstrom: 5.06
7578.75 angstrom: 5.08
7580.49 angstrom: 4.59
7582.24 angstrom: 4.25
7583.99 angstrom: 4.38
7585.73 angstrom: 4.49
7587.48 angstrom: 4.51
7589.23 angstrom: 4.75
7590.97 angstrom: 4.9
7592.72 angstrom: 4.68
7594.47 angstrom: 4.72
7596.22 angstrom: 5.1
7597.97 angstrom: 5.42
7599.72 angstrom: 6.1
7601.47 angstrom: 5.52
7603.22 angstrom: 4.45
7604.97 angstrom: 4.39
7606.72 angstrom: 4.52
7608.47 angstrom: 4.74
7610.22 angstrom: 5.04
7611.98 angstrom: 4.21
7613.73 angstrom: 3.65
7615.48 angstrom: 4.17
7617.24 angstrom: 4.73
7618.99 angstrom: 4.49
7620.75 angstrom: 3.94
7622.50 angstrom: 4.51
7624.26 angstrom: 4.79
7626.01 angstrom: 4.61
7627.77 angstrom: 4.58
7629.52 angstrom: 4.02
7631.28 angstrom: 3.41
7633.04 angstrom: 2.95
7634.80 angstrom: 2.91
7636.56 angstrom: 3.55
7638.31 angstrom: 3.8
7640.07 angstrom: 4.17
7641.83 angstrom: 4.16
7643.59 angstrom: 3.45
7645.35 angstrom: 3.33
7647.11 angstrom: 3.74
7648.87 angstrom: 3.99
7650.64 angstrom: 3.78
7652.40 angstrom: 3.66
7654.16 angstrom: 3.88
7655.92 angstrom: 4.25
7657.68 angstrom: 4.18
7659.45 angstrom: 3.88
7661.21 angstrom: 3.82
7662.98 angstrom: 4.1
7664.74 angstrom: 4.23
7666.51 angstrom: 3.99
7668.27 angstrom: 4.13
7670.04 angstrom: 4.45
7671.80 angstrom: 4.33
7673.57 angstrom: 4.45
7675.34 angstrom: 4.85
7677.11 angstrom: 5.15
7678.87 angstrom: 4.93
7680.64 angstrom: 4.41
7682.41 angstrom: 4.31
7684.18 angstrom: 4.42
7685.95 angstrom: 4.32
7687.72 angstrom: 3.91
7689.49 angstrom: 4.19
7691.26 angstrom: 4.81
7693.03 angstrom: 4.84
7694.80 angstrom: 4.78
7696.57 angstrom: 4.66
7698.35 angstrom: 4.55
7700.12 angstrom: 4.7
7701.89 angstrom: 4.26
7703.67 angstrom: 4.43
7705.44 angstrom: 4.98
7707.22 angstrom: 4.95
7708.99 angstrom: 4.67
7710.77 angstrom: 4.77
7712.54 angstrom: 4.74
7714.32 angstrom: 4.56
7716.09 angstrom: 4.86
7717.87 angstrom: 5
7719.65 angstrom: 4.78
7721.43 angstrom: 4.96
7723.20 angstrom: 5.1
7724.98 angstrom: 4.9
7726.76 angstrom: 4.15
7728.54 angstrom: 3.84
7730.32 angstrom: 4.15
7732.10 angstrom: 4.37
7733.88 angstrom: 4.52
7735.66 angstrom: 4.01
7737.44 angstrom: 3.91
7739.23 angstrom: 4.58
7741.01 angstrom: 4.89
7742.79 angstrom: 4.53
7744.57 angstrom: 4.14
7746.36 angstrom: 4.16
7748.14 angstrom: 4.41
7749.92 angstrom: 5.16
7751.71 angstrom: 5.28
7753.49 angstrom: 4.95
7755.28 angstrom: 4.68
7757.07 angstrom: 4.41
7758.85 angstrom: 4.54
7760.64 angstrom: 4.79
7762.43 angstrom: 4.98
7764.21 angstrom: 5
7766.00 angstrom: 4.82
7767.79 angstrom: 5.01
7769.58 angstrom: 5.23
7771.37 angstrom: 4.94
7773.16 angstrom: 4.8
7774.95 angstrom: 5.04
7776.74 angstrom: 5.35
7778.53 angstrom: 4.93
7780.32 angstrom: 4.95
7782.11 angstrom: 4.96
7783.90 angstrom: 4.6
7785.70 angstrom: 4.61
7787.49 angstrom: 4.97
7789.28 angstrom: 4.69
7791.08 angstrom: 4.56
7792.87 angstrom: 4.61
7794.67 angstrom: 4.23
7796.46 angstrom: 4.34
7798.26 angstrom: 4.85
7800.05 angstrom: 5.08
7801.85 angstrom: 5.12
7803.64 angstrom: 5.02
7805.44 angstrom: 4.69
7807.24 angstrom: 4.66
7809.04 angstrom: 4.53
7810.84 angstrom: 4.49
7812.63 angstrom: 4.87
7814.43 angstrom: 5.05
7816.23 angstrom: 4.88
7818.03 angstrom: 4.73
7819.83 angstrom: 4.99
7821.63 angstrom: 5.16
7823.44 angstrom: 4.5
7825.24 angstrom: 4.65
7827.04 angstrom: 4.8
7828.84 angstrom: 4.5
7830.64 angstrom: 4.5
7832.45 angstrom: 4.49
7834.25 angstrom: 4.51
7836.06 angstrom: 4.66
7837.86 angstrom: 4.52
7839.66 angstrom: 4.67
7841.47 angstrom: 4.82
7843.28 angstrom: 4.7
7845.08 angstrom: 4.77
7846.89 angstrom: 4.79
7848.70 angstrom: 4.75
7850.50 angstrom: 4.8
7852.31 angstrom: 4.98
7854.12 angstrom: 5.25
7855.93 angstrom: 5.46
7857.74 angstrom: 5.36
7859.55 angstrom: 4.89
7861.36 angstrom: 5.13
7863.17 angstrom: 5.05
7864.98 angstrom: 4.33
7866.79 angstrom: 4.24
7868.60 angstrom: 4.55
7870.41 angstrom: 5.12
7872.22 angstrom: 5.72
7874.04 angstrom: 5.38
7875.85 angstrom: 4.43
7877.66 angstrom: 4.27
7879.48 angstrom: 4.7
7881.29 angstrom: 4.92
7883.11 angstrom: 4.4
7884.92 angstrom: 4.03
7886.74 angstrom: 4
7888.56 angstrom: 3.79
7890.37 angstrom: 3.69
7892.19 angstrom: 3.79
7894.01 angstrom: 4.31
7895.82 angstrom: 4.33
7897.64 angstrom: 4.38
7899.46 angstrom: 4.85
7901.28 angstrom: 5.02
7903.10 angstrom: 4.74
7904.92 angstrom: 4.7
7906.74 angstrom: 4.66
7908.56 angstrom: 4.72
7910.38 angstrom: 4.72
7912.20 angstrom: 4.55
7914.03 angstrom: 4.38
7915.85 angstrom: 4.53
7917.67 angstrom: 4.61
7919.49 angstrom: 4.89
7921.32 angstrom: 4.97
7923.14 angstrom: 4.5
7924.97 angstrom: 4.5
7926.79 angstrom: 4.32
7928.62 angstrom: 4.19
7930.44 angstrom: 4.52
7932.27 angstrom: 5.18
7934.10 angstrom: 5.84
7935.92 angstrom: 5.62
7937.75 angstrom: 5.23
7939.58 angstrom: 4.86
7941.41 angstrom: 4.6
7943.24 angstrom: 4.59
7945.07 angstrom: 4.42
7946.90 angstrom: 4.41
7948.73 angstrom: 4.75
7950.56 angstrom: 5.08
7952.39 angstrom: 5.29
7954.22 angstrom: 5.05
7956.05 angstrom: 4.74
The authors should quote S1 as 0.29 mag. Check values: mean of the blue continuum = 4.93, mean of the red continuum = 4.74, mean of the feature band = 3.73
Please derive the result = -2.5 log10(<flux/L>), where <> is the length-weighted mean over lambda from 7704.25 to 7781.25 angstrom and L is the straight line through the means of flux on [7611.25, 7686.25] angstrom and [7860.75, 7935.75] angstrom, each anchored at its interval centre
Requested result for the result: -0.10 mag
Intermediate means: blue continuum 4.11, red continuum 4.62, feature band 4.72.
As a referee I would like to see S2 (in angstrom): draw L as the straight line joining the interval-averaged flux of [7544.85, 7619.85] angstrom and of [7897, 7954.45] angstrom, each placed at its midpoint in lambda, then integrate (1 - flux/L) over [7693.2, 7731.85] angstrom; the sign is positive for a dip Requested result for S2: 0.9 angstrom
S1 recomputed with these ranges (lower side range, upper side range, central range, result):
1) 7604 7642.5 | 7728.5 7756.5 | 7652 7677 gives 0.02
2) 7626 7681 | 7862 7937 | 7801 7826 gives -0.09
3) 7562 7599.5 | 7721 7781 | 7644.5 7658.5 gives 0.24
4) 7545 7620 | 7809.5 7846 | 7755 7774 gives -0.03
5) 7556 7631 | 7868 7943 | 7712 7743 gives 0.04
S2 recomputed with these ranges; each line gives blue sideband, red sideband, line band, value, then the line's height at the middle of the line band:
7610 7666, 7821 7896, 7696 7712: -1.82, 4.19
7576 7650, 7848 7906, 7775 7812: -1.58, 4.57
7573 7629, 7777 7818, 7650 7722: 3.89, 4.72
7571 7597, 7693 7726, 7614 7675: 9.29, 4.74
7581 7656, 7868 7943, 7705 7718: -1.15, 4.41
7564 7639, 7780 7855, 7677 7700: 0.40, 4.62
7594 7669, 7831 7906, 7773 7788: -1.41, 4.49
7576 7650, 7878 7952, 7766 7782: -1.83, 4.5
